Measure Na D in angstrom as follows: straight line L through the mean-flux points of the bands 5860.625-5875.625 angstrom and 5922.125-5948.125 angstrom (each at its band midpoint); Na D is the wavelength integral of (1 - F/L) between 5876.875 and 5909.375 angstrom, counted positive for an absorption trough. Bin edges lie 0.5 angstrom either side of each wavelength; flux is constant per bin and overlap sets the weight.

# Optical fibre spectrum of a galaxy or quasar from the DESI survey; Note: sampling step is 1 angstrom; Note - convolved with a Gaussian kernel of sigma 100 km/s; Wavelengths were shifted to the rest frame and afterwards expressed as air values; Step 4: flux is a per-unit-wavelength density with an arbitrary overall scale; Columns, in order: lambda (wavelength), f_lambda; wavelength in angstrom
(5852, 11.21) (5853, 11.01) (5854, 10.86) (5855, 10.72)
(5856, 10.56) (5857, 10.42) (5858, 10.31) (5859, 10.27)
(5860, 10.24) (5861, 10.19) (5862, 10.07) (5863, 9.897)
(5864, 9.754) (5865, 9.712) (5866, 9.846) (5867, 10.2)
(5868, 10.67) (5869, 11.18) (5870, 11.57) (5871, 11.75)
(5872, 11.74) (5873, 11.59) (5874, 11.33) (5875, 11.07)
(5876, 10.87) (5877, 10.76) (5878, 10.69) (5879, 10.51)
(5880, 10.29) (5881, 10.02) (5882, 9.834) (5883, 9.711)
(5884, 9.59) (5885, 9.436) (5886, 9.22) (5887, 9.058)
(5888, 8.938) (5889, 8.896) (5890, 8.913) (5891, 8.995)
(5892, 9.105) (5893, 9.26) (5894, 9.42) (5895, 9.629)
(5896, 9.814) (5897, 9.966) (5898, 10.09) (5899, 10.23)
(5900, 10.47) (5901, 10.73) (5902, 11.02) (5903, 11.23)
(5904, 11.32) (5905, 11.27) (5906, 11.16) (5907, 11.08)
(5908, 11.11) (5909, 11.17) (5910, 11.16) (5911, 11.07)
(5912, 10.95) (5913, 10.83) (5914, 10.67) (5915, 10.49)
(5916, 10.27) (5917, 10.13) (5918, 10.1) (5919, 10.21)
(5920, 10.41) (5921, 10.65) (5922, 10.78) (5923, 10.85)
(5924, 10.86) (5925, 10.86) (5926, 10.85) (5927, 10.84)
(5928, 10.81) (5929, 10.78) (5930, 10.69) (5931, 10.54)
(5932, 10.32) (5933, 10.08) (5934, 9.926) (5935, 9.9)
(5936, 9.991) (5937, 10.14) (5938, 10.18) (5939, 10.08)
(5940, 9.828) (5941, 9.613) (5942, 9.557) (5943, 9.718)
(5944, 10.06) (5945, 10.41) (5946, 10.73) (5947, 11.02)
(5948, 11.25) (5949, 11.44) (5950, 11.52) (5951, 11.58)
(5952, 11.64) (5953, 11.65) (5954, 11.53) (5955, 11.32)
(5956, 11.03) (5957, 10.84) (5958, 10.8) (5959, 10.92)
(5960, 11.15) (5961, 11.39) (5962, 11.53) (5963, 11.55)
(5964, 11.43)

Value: 1.55 angstrom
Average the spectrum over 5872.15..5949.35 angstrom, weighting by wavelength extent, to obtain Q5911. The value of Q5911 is 10.4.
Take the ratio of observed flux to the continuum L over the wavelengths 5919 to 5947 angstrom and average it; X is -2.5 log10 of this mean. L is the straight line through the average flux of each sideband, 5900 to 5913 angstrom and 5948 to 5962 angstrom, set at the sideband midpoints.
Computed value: 0.08 mag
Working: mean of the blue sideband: 11.1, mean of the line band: 10.4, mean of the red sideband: 11.3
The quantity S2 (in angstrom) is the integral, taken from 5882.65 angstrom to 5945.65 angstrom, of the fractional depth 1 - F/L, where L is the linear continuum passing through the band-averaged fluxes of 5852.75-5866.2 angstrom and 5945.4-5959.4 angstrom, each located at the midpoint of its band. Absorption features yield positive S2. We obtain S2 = 3.4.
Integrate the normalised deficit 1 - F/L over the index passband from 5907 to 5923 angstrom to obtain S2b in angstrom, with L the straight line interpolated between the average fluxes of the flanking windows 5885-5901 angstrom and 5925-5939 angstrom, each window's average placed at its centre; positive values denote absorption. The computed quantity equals -1.1 angstrom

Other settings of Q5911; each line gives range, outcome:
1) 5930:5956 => 10.6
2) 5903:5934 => 10.7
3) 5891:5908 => 10.3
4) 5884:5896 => 9.21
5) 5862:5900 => 10.1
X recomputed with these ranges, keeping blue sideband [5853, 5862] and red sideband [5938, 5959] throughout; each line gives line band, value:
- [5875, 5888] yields 0.06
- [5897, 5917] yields -0.02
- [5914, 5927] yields 0.01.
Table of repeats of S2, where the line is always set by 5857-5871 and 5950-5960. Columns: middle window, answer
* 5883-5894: 1.5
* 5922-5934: 0.4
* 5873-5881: -0.2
